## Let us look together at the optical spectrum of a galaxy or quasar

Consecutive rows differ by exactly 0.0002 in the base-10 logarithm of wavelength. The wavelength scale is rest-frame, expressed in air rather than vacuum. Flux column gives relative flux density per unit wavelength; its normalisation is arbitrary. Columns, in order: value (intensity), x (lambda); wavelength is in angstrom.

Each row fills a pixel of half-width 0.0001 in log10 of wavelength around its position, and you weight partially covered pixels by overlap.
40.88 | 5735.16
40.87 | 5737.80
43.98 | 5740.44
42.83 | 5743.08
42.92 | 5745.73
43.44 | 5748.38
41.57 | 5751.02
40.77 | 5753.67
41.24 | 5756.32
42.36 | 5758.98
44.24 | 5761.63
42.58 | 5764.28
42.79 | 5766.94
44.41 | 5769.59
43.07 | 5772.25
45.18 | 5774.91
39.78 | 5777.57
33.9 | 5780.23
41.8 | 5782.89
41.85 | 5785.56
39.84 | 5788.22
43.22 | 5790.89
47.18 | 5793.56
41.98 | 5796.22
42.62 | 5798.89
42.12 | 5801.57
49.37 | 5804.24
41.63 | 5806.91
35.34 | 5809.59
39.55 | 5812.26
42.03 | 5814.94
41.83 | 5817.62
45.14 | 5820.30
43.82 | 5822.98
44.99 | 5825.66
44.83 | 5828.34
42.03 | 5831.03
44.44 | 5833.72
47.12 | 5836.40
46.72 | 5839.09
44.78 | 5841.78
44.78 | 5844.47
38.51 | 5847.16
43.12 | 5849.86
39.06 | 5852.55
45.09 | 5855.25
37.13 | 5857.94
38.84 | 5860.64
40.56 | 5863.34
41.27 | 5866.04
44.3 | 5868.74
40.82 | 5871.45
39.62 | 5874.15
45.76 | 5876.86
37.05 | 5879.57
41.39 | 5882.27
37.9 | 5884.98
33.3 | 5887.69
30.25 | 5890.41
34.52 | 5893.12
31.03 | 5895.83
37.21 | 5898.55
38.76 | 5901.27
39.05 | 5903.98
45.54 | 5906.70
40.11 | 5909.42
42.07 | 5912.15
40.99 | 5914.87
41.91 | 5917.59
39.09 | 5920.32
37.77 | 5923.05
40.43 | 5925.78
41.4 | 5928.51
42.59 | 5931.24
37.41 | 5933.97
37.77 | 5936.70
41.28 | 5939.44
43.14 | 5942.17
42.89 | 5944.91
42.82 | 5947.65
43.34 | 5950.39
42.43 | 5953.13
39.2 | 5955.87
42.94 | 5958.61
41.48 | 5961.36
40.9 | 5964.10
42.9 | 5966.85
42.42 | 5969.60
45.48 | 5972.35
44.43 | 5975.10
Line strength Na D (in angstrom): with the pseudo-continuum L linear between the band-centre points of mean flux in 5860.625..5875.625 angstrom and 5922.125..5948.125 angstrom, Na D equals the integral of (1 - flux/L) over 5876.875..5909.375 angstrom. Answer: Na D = 2.8 angstrom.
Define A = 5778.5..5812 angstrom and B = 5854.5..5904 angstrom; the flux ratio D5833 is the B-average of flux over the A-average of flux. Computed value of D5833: 0.9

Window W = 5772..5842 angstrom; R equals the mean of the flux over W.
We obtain 42.8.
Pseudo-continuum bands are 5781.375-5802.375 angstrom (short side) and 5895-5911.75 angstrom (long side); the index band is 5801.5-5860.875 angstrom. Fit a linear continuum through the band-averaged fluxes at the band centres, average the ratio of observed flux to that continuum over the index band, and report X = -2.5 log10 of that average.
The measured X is -0.04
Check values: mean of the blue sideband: 42.5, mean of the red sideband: 39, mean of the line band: 42.8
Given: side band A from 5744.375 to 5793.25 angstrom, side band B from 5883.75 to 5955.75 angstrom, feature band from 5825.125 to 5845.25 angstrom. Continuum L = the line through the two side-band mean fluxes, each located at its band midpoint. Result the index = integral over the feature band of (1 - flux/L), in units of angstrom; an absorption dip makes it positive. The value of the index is -2.0 angstrom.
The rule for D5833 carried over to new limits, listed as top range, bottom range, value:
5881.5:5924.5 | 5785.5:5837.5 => 0.89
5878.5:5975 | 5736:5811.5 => 0.95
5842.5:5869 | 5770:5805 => 0.97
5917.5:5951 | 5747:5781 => 0.97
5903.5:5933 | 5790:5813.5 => 0.96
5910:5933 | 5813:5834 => 0.94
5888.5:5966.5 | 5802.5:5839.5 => 0.92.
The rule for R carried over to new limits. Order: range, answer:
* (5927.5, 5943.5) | 40.6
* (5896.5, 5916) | 40.2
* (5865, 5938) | 39.2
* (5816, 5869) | 42.9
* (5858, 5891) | 39.4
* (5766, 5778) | 43.3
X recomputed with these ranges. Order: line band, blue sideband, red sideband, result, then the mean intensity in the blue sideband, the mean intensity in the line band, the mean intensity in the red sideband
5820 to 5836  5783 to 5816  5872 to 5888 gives -0.08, 42.2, 44.3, 39.6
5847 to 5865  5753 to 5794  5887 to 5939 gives -0.01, 42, 40.5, 38.6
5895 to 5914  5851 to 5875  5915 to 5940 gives 0.02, 40.8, 39.4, 40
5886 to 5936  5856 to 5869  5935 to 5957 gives 0.07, 40.3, 38.5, 41.6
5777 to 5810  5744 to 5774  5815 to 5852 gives 0.04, 42.7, 41.8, 43.8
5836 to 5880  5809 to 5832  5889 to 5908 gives -0.06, 42.4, 42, 36.6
